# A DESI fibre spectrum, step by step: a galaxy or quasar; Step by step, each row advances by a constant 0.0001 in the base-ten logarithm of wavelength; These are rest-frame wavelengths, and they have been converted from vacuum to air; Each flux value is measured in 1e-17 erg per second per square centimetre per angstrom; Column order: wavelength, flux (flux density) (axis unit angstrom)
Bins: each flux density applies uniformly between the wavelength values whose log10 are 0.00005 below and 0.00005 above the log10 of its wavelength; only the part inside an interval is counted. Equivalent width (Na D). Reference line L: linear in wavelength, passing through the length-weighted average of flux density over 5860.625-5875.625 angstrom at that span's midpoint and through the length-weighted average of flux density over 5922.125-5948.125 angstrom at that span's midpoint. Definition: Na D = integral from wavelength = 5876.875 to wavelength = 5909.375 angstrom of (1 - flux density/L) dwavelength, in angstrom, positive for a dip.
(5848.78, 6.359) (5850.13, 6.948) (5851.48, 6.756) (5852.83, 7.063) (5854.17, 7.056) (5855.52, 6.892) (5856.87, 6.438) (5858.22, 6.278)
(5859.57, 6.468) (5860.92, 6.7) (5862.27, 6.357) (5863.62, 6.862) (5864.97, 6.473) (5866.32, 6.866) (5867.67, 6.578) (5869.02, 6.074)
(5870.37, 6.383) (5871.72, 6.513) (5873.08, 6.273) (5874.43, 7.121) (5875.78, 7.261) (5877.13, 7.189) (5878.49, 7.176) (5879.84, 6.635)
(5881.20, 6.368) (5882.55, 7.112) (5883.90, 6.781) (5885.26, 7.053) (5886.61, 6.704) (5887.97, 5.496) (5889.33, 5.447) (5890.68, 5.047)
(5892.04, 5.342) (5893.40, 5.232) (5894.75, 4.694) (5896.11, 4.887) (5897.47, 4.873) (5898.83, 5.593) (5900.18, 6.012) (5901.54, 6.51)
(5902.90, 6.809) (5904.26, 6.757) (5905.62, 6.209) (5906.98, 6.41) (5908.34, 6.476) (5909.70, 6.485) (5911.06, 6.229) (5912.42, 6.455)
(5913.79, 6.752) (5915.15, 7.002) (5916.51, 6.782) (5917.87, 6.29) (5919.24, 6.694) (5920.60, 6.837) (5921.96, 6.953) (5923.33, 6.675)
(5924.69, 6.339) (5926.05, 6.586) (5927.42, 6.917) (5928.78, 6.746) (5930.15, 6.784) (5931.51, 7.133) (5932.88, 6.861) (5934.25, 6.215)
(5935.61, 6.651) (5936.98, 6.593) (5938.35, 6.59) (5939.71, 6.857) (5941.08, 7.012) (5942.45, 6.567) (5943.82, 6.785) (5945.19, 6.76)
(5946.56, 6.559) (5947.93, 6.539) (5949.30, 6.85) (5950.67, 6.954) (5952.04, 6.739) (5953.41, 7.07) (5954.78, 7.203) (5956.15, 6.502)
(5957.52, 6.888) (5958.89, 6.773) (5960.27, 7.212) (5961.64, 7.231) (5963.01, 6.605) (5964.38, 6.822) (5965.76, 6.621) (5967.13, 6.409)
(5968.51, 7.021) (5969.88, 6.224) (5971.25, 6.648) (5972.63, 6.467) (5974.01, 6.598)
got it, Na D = 2.6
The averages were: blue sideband 6.59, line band 6.11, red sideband 6.7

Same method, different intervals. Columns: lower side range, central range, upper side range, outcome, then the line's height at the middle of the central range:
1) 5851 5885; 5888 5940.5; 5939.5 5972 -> 3.5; 6.75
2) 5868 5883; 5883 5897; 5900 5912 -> 2.0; 6.6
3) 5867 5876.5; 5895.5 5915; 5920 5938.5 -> 1.4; 6.67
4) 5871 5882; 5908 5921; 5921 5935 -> 0.3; 6.75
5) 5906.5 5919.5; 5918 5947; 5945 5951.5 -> -0.3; 6.65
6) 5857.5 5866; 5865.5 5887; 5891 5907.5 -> -1.8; 6.23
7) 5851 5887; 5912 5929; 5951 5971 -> 0.2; 6.77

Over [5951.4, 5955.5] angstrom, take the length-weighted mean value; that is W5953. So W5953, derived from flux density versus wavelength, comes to 7.01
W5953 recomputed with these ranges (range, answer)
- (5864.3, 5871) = 6.48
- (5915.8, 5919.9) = 6.59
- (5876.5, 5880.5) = 6.99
